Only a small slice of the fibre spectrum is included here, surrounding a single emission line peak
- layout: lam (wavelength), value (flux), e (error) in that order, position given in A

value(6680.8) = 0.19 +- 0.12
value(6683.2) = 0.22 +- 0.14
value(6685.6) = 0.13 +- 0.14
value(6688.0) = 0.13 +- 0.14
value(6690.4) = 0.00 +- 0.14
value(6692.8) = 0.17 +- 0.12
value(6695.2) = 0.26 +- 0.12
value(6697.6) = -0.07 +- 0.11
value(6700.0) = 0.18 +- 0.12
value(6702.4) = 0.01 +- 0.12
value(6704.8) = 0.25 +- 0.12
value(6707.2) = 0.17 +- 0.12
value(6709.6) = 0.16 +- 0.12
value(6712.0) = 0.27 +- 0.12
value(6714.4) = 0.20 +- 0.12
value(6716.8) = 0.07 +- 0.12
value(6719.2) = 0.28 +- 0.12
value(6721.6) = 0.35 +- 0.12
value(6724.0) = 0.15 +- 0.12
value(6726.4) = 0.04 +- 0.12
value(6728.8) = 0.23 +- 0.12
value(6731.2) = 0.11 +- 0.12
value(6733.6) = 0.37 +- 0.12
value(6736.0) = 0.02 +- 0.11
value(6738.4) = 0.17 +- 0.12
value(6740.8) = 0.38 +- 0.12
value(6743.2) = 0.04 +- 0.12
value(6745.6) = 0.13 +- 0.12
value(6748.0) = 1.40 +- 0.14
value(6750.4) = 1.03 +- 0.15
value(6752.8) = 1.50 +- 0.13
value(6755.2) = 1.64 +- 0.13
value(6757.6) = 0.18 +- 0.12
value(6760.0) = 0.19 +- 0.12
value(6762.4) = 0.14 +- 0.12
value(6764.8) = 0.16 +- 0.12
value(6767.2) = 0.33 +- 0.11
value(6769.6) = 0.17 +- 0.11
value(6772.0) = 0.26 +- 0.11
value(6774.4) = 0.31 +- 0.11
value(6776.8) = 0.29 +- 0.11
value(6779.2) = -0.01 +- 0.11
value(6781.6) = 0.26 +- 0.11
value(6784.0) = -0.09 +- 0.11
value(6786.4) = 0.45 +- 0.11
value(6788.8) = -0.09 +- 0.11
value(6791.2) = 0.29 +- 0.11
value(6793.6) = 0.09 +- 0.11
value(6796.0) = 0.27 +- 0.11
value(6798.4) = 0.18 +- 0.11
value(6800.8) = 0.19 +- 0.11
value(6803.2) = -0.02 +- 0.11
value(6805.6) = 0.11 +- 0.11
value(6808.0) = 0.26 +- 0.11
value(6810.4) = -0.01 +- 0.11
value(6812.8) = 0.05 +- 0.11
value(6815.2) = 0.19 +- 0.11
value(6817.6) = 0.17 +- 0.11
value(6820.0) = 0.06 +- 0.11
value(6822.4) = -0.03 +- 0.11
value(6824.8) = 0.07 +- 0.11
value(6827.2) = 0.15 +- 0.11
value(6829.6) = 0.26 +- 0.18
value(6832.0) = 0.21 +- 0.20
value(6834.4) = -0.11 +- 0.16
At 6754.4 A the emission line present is [O II] 3727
